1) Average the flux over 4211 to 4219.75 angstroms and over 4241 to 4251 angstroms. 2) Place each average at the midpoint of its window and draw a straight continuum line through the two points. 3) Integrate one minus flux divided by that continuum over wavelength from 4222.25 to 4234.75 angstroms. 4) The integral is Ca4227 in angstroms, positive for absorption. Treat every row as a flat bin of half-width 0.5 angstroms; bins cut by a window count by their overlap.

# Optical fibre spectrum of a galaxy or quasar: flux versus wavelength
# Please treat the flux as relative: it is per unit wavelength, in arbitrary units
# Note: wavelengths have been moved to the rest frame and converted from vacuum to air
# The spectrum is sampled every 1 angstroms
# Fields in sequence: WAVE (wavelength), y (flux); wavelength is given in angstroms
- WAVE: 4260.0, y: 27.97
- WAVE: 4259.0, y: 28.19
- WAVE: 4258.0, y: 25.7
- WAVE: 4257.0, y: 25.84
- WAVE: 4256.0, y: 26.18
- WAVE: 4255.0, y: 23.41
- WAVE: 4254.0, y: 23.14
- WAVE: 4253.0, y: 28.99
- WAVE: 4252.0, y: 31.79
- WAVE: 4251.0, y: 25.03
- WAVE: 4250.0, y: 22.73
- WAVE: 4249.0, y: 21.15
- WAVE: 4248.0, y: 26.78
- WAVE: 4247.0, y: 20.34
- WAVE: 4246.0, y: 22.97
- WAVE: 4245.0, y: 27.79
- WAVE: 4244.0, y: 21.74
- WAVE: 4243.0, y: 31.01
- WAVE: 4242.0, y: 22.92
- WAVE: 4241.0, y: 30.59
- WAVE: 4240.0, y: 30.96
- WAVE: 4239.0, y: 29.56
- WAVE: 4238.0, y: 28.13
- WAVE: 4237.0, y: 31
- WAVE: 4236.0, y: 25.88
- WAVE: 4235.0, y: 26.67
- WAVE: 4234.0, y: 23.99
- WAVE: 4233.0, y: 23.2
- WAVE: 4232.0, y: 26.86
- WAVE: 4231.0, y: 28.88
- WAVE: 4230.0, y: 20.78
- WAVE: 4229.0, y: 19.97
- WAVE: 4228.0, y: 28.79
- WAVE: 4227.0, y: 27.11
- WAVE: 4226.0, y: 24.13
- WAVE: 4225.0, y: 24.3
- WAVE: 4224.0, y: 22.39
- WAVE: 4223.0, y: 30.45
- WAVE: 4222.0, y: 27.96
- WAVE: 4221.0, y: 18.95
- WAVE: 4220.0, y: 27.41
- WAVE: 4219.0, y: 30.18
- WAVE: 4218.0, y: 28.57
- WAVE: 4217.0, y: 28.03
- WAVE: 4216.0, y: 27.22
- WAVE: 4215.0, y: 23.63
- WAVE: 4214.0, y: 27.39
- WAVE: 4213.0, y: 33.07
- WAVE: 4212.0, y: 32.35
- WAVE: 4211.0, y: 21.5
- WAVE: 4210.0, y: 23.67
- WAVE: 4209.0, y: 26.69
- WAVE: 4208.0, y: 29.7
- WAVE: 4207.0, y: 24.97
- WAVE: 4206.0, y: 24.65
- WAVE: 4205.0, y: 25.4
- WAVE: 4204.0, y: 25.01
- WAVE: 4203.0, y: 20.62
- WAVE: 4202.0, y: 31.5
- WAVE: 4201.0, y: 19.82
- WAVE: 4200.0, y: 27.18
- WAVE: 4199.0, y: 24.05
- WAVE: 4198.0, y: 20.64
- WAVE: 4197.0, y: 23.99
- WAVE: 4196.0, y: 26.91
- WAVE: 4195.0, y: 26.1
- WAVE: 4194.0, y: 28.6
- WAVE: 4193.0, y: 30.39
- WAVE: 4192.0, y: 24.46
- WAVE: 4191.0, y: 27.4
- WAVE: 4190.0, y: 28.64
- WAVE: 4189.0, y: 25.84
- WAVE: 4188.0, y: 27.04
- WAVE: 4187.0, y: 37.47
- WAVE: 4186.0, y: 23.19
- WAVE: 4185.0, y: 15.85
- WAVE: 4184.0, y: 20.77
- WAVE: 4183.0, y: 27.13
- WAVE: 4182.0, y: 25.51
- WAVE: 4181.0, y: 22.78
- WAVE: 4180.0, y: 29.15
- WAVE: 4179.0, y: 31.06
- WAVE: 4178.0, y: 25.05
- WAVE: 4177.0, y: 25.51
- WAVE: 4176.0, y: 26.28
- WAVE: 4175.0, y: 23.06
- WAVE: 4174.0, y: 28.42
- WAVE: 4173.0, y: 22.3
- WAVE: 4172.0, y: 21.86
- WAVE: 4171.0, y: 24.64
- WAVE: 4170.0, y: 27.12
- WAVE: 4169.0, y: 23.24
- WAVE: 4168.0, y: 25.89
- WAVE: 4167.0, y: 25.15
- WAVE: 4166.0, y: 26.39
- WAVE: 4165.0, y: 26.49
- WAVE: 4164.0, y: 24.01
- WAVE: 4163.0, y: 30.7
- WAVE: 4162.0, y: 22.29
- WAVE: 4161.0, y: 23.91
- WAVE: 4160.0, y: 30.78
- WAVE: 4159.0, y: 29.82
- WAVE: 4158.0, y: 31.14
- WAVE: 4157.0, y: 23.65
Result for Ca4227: 0.7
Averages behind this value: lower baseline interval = 28.3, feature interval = 25.2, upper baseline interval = 24.5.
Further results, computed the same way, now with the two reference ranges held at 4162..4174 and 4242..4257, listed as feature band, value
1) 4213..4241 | -1.5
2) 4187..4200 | -0.7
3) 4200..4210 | -0.1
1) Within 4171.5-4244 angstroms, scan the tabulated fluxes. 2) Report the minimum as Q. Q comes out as 15.85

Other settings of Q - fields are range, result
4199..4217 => 19.82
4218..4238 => 18.95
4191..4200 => 20.64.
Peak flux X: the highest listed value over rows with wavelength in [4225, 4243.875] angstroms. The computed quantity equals 31.01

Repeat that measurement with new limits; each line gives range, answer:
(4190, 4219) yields 33.07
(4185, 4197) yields 37.47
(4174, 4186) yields 31.06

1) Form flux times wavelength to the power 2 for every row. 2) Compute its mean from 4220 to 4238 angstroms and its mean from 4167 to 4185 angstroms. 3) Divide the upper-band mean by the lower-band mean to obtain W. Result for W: 1.05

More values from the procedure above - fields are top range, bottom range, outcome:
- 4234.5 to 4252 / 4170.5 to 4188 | 1.07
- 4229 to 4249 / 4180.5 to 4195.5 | 1.02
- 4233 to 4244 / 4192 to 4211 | 1.10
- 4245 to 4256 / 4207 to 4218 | 0.93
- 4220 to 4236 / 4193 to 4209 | 1.00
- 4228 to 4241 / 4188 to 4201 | 1.04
